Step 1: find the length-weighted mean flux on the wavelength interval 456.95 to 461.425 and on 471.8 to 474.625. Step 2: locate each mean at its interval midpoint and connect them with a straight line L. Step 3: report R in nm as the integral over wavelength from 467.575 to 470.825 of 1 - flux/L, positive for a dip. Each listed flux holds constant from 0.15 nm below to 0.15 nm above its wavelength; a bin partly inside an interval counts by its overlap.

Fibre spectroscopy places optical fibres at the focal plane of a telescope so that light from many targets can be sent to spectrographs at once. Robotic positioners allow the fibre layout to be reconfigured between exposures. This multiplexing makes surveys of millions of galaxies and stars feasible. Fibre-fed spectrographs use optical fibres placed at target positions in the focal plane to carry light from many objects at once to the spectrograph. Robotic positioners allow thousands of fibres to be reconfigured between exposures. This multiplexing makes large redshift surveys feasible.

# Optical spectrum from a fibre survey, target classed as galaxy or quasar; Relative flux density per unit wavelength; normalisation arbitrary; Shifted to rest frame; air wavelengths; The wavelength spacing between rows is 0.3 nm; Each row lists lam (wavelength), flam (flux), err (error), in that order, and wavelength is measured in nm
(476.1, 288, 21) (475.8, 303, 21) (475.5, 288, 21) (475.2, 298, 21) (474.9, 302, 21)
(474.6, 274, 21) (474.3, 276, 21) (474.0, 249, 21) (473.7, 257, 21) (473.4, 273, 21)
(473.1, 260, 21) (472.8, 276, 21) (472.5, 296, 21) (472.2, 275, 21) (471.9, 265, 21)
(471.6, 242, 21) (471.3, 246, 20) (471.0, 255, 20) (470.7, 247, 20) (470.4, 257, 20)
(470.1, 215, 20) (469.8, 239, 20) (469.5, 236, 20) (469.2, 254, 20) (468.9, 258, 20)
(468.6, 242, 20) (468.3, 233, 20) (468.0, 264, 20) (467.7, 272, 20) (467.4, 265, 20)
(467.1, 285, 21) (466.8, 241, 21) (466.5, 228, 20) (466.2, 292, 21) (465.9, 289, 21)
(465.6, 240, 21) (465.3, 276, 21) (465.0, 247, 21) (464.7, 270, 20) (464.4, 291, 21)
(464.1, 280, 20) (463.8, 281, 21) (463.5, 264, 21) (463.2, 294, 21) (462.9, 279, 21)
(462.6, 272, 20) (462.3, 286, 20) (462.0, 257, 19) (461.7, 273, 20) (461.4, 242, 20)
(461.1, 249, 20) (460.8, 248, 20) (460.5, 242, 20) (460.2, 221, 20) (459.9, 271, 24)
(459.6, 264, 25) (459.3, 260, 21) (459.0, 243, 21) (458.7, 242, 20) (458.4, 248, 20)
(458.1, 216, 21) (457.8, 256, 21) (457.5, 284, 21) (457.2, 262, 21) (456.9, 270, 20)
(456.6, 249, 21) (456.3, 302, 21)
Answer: 0.22 nm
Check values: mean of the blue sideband 251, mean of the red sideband 270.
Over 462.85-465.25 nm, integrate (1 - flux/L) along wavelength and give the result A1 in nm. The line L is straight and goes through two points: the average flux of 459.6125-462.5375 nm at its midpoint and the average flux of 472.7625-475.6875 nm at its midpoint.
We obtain -0.15 nm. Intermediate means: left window 255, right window 276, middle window 276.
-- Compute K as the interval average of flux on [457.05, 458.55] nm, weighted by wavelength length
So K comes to 253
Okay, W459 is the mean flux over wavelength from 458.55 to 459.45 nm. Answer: 248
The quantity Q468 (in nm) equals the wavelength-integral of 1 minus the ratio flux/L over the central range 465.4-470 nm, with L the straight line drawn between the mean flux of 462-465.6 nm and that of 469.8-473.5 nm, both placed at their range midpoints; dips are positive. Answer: 0.181 nm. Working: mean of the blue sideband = 274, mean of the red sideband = 258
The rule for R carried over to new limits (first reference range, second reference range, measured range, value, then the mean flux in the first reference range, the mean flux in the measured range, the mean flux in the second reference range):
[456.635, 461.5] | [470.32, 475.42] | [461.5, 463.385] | -0.15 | 251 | 276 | 268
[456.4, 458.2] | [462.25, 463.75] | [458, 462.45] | 0.29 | 259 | 251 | 279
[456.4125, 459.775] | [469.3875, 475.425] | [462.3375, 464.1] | -0.15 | 255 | 279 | 262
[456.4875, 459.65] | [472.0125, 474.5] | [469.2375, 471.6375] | 0.22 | 254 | 243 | 270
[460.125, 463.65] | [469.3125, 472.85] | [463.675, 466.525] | -0.14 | 261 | 271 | 253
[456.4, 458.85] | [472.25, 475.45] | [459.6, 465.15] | -0.08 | 254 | 265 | 276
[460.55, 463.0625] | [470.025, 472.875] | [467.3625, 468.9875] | 0.03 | 263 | 255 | 258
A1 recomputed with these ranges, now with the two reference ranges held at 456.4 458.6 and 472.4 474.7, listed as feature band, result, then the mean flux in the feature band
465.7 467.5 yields -0.02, 266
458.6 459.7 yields 0.02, 252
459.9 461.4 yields 0.09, 243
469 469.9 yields 0.07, 244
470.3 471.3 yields 0.06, 252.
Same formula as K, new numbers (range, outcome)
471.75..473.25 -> 274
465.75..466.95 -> 262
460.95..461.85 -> 255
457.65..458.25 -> 236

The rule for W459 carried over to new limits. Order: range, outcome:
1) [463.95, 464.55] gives 286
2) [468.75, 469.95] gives 247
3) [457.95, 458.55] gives 232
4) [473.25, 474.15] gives 260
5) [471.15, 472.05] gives 251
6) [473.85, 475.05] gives 275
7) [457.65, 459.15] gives 241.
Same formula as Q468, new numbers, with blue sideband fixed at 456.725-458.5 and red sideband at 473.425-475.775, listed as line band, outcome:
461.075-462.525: -0.01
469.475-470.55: 0.14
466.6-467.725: 0.02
